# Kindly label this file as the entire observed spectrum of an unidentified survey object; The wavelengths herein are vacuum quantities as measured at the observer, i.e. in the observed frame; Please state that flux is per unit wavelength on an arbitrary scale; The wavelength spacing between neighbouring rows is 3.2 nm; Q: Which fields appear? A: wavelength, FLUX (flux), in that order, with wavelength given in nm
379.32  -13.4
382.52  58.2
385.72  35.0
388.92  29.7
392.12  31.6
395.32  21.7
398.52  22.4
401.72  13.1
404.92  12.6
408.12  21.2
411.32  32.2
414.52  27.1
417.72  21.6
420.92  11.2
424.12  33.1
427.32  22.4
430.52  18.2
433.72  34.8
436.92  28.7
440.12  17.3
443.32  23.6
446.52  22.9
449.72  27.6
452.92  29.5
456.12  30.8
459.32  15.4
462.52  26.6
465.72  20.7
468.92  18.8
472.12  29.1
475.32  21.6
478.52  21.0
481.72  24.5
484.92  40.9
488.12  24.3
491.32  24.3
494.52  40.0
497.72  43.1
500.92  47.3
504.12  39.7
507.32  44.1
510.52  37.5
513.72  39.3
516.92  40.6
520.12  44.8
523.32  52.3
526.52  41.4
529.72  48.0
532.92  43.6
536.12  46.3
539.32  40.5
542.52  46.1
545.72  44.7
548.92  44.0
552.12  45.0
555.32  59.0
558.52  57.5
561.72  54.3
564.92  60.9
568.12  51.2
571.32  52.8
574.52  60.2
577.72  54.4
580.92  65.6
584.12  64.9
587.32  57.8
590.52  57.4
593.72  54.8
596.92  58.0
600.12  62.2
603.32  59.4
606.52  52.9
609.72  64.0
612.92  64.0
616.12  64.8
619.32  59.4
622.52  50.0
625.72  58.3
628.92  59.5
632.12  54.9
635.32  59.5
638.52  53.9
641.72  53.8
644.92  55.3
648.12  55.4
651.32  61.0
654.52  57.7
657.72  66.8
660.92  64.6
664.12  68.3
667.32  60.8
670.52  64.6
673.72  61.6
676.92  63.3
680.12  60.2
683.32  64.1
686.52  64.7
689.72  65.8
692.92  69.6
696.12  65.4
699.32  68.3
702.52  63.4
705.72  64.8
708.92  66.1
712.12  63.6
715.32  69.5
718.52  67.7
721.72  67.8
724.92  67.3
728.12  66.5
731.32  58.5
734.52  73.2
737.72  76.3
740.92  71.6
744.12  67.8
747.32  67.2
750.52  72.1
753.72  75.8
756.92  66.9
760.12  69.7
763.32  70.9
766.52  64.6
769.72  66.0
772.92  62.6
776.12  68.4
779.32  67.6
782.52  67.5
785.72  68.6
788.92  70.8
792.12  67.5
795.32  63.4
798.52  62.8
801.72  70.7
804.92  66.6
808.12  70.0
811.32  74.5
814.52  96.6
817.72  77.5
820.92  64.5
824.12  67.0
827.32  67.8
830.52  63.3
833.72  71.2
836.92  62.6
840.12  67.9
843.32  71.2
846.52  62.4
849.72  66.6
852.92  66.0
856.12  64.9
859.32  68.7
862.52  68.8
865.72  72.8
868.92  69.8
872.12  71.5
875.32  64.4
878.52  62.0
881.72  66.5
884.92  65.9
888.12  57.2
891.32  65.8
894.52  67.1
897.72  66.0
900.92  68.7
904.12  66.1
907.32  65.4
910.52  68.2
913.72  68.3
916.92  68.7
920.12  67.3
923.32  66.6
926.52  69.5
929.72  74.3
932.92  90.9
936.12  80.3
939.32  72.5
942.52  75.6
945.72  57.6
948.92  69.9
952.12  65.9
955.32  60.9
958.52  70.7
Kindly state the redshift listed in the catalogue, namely 0.24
